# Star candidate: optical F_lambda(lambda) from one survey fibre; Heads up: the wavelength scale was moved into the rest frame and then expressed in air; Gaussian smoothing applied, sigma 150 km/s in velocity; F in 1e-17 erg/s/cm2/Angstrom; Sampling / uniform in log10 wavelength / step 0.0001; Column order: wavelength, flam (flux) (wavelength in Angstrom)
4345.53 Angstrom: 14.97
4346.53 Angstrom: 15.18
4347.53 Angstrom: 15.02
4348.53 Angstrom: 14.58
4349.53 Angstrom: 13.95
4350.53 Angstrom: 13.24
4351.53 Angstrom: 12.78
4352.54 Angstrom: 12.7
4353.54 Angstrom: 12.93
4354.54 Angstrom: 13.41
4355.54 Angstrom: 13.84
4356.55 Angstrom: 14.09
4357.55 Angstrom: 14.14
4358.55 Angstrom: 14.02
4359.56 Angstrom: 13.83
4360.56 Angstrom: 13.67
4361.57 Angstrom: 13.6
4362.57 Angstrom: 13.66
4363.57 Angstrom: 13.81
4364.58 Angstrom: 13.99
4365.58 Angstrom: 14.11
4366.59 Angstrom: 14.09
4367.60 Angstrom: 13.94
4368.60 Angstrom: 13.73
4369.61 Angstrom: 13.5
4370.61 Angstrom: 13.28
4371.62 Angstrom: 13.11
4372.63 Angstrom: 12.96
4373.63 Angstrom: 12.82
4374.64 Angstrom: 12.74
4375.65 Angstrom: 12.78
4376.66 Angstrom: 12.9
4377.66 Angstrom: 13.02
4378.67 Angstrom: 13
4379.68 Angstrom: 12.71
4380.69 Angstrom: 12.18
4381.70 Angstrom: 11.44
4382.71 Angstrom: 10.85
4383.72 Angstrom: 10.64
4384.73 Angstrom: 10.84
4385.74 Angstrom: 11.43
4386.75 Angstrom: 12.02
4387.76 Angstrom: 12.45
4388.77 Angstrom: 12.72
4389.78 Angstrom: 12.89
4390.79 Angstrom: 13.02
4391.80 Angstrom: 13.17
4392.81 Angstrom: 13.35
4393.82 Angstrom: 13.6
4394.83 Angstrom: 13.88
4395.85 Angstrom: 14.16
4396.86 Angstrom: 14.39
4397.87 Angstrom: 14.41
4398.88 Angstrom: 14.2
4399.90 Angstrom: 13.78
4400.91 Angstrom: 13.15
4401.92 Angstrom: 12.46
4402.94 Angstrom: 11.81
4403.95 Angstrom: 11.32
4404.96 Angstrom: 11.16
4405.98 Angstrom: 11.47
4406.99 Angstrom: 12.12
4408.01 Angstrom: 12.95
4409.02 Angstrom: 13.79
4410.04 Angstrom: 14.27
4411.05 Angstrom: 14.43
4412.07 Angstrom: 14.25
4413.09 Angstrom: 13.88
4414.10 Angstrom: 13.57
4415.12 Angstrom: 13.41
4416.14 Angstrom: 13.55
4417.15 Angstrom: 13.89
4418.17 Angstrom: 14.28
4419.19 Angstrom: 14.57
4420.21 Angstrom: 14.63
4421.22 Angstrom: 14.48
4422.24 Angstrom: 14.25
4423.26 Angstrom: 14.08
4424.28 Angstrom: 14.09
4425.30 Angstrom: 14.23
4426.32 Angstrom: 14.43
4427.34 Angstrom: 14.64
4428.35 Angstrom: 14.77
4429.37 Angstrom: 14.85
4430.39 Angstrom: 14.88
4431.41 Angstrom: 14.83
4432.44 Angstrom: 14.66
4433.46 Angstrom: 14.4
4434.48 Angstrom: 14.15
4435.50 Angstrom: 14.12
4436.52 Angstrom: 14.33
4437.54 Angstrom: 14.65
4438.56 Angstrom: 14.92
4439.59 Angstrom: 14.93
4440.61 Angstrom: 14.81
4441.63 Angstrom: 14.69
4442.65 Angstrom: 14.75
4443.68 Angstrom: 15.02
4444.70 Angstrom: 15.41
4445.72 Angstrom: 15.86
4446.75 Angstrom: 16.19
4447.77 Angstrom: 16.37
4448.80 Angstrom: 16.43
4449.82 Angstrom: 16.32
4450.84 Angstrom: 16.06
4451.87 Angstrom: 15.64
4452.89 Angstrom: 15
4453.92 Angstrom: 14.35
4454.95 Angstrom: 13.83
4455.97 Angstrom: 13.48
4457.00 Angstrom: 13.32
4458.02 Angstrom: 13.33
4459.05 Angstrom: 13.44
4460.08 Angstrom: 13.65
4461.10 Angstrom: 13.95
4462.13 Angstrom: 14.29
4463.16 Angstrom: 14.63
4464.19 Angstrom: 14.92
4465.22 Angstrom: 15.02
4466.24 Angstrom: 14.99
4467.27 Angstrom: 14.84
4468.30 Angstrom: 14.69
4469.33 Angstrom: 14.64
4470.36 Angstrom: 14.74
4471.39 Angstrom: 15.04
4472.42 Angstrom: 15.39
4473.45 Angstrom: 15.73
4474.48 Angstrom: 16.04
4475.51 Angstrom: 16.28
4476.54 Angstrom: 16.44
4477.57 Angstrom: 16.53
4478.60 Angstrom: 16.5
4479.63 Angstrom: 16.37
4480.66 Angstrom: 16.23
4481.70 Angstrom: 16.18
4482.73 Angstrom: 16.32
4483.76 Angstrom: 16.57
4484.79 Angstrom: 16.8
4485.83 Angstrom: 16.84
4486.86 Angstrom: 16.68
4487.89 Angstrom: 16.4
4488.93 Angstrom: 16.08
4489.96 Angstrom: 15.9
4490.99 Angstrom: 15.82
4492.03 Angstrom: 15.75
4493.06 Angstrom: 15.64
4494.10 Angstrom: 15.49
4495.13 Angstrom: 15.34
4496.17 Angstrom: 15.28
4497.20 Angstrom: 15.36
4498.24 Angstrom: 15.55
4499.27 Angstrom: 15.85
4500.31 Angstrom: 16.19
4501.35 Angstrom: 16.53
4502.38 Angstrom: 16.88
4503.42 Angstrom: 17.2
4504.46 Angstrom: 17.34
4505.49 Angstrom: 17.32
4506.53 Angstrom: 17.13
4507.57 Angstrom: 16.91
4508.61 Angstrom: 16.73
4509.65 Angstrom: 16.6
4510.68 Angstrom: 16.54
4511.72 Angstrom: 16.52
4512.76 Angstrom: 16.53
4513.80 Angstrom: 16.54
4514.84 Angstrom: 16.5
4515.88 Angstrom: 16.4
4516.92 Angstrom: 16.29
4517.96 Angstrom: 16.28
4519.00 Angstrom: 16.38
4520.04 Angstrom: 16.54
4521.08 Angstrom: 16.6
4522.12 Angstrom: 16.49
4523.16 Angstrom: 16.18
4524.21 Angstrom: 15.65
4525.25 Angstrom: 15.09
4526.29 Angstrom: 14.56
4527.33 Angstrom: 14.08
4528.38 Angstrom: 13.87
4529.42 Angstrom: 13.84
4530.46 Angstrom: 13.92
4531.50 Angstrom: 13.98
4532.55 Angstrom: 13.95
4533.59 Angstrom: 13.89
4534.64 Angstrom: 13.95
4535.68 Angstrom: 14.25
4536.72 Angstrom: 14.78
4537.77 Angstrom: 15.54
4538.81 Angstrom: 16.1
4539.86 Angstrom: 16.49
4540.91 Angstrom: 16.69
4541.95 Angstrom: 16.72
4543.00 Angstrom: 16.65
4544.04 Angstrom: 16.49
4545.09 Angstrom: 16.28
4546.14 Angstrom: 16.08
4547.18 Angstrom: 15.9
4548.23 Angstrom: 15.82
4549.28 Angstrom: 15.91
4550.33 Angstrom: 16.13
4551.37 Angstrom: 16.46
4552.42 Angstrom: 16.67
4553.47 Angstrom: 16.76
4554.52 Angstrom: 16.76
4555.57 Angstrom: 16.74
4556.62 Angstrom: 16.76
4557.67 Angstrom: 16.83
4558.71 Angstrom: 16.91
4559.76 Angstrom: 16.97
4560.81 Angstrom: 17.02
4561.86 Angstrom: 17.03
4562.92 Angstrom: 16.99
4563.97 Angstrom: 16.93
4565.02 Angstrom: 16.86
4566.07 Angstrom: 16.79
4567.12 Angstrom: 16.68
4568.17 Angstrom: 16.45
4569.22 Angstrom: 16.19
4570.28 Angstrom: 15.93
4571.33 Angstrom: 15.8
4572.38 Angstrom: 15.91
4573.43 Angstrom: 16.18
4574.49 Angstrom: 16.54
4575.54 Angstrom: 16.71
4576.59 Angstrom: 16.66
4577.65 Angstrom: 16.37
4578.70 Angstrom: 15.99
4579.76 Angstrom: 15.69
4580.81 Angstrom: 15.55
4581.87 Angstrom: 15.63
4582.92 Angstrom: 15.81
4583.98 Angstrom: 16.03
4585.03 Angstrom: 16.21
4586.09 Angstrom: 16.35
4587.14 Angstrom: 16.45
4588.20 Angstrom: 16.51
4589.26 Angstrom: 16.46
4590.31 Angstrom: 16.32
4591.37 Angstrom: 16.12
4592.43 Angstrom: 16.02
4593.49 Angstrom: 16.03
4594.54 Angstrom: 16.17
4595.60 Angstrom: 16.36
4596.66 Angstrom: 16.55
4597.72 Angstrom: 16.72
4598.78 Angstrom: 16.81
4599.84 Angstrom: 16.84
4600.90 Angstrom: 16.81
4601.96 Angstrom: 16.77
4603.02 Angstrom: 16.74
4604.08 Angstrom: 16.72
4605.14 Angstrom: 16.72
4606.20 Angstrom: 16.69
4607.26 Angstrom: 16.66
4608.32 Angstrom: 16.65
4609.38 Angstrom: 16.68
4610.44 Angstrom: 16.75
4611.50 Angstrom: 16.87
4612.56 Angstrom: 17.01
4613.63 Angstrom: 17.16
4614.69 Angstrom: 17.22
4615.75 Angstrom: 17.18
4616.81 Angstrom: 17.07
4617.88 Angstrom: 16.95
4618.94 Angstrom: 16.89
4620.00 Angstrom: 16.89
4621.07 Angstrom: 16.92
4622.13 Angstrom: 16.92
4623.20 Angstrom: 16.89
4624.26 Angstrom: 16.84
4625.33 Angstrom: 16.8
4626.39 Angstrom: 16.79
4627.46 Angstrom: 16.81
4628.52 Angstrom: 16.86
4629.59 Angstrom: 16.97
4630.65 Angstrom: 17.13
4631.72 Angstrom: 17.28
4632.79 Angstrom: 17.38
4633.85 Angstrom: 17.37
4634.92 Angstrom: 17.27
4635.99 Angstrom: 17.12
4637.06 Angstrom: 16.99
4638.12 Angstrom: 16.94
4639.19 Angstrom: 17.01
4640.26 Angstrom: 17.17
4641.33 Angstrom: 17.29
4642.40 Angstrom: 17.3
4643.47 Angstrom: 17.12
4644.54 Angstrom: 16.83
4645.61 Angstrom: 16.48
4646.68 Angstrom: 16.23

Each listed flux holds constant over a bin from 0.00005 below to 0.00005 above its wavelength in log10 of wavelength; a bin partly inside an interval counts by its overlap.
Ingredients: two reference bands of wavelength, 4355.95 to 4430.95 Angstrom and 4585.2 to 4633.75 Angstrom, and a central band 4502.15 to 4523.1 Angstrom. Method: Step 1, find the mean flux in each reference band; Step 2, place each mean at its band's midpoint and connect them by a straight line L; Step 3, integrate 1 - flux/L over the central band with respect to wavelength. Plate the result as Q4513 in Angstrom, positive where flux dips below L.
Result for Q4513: -2.0 Angstrom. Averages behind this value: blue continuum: 13.4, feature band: 16.7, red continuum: 16.8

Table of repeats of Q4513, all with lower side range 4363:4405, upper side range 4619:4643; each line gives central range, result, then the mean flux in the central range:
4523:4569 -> -0.7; 15.9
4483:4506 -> -2.3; 16.2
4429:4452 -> -2.1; 15.1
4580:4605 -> 0.1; 16.3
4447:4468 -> -0.8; 14.7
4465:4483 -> -1.6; 15.7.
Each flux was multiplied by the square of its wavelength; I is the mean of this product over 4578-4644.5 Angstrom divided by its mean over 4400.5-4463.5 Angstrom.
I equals 1.27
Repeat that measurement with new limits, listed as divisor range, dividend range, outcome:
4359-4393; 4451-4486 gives 1.23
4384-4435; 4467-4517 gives 1.24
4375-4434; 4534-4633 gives 1.34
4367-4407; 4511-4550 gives 1.31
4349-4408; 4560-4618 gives 1.39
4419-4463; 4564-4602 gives 1.18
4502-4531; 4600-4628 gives 1.09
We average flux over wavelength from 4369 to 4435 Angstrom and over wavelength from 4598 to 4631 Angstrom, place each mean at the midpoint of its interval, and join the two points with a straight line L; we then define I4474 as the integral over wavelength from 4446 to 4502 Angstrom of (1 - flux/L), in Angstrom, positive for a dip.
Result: -3.6 Angstrom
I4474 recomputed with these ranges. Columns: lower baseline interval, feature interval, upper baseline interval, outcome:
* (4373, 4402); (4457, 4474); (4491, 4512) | 0.73 Angstrom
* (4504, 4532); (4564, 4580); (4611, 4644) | 0.14 Angstrom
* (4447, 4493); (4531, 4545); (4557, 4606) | 0.58 Angstrom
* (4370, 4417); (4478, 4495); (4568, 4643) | -1.95 Angstrom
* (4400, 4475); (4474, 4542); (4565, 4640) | -2.77 Angstrom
